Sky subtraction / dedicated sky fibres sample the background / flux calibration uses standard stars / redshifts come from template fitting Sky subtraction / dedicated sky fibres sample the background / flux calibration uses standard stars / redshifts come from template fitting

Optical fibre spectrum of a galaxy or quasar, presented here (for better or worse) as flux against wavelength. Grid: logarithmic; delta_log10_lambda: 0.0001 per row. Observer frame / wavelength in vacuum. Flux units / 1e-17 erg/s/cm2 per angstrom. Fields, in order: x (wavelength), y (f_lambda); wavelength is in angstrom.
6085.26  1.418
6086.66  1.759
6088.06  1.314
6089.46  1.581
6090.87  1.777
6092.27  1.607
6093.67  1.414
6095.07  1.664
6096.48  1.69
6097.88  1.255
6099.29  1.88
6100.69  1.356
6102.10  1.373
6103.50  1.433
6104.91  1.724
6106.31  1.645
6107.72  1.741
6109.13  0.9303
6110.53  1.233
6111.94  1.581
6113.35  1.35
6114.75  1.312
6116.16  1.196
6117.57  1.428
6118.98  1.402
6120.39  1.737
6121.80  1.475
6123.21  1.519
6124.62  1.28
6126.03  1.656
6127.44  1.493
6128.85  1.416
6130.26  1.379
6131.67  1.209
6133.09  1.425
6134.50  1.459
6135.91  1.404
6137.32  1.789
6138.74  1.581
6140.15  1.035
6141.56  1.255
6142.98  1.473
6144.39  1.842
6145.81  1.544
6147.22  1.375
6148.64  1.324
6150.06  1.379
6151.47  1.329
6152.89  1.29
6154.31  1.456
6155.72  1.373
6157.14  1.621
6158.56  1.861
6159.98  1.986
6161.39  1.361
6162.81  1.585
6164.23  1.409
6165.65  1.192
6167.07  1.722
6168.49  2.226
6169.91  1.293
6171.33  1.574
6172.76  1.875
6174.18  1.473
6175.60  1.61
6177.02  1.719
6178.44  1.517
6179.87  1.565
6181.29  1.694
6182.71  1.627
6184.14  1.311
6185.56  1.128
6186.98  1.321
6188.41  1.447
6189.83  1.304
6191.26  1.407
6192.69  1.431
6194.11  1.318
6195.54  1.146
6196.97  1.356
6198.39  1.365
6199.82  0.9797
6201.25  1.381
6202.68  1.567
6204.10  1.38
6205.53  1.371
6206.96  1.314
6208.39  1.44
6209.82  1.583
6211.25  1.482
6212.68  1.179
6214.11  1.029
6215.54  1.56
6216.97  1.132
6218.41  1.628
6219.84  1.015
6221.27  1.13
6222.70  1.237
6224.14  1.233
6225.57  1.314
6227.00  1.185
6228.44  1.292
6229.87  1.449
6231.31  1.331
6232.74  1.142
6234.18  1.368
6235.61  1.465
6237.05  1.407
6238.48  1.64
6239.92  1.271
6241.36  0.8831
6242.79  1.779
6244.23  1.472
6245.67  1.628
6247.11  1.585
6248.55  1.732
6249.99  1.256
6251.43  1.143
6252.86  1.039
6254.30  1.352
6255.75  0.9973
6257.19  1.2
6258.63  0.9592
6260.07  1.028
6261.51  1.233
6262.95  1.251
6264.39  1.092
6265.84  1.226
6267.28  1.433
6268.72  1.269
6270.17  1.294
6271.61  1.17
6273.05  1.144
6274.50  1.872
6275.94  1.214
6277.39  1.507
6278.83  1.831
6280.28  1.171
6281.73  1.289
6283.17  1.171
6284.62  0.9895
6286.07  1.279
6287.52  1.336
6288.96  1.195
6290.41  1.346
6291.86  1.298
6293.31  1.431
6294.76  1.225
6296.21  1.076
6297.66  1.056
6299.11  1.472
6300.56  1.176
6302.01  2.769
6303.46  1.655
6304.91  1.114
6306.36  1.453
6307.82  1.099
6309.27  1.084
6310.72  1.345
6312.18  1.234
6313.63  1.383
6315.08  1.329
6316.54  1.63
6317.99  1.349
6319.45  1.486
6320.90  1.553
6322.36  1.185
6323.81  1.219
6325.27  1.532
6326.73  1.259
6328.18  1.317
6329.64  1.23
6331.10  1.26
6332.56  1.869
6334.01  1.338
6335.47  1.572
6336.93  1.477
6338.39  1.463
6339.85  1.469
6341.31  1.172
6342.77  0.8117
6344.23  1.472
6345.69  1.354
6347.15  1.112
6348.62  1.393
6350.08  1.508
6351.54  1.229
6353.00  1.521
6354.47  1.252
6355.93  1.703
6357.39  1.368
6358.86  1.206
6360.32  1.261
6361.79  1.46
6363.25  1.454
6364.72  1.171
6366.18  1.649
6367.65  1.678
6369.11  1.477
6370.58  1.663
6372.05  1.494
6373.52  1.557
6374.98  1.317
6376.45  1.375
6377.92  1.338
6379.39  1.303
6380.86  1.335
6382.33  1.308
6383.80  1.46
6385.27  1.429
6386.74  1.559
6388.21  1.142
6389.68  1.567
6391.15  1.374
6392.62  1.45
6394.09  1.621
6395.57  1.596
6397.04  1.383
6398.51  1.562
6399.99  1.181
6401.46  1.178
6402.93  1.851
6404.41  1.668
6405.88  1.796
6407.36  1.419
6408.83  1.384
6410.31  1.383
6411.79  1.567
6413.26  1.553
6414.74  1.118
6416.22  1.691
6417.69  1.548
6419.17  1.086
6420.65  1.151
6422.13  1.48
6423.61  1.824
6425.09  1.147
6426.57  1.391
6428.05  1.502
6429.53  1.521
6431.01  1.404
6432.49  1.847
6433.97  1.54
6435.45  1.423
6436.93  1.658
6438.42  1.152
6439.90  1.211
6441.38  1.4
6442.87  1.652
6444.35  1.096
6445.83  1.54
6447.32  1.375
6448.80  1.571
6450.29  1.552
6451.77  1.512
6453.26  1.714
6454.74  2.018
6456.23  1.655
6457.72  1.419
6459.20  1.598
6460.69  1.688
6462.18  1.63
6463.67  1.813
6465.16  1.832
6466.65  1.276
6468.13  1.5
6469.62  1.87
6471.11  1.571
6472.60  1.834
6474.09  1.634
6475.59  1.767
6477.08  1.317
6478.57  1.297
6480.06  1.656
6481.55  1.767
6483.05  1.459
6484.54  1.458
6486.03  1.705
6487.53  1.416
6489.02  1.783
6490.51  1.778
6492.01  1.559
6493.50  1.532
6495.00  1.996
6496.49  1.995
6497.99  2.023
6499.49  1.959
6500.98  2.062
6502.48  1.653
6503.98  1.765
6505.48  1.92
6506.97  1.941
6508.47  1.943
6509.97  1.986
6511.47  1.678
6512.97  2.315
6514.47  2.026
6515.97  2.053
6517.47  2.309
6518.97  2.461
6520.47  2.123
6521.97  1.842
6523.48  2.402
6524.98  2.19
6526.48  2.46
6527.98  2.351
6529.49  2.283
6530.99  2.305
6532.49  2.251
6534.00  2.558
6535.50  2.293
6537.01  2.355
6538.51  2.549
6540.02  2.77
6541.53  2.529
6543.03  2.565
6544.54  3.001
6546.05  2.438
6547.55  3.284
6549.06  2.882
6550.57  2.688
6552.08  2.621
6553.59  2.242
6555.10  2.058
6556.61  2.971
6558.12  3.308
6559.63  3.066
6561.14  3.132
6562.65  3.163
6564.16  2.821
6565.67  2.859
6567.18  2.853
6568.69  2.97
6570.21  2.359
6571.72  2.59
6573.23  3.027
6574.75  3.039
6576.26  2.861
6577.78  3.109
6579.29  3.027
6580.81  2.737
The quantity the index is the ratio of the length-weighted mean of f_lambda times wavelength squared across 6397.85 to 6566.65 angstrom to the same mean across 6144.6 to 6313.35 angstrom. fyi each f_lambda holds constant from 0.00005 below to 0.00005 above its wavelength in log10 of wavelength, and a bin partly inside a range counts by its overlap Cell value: 1.5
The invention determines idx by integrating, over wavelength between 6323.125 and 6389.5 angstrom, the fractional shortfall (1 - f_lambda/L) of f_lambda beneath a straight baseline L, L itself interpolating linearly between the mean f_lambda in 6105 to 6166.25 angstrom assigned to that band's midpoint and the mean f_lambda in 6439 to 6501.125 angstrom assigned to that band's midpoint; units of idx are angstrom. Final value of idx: 7.4 angstrom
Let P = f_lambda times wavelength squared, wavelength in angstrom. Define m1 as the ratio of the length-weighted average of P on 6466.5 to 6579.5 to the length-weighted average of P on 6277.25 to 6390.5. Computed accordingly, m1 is 1.7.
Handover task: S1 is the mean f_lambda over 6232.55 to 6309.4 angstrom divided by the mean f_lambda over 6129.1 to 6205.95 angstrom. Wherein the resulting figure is 0.9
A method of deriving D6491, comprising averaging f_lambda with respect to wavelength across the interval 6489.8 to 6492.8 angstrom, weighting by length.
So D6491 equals 1.66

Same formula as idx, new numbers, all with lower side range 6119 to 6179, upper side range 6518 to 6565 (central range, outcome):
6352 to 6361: 3.0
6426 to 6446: 7.3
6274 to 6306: 8.7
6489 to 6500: 2.8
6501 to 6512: 2.8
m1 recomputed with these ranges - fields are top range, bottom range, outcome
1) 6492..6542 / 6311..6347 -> 1.66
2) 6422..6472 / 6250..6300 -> 1.30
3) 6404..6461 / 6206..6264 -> 1.21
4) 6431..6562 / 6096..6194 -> 1.49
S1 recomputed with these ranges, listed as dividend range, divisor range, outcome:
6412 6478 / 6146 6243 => 1.08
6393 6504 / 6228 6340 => 1.16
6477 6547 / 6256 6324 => 1.56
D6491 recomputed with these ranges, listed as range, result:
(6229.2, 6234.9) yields 1.32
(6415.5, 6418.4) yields 1.62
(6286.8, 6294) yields 1.32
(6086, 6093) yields 1.61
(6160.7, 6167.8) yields 1.46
